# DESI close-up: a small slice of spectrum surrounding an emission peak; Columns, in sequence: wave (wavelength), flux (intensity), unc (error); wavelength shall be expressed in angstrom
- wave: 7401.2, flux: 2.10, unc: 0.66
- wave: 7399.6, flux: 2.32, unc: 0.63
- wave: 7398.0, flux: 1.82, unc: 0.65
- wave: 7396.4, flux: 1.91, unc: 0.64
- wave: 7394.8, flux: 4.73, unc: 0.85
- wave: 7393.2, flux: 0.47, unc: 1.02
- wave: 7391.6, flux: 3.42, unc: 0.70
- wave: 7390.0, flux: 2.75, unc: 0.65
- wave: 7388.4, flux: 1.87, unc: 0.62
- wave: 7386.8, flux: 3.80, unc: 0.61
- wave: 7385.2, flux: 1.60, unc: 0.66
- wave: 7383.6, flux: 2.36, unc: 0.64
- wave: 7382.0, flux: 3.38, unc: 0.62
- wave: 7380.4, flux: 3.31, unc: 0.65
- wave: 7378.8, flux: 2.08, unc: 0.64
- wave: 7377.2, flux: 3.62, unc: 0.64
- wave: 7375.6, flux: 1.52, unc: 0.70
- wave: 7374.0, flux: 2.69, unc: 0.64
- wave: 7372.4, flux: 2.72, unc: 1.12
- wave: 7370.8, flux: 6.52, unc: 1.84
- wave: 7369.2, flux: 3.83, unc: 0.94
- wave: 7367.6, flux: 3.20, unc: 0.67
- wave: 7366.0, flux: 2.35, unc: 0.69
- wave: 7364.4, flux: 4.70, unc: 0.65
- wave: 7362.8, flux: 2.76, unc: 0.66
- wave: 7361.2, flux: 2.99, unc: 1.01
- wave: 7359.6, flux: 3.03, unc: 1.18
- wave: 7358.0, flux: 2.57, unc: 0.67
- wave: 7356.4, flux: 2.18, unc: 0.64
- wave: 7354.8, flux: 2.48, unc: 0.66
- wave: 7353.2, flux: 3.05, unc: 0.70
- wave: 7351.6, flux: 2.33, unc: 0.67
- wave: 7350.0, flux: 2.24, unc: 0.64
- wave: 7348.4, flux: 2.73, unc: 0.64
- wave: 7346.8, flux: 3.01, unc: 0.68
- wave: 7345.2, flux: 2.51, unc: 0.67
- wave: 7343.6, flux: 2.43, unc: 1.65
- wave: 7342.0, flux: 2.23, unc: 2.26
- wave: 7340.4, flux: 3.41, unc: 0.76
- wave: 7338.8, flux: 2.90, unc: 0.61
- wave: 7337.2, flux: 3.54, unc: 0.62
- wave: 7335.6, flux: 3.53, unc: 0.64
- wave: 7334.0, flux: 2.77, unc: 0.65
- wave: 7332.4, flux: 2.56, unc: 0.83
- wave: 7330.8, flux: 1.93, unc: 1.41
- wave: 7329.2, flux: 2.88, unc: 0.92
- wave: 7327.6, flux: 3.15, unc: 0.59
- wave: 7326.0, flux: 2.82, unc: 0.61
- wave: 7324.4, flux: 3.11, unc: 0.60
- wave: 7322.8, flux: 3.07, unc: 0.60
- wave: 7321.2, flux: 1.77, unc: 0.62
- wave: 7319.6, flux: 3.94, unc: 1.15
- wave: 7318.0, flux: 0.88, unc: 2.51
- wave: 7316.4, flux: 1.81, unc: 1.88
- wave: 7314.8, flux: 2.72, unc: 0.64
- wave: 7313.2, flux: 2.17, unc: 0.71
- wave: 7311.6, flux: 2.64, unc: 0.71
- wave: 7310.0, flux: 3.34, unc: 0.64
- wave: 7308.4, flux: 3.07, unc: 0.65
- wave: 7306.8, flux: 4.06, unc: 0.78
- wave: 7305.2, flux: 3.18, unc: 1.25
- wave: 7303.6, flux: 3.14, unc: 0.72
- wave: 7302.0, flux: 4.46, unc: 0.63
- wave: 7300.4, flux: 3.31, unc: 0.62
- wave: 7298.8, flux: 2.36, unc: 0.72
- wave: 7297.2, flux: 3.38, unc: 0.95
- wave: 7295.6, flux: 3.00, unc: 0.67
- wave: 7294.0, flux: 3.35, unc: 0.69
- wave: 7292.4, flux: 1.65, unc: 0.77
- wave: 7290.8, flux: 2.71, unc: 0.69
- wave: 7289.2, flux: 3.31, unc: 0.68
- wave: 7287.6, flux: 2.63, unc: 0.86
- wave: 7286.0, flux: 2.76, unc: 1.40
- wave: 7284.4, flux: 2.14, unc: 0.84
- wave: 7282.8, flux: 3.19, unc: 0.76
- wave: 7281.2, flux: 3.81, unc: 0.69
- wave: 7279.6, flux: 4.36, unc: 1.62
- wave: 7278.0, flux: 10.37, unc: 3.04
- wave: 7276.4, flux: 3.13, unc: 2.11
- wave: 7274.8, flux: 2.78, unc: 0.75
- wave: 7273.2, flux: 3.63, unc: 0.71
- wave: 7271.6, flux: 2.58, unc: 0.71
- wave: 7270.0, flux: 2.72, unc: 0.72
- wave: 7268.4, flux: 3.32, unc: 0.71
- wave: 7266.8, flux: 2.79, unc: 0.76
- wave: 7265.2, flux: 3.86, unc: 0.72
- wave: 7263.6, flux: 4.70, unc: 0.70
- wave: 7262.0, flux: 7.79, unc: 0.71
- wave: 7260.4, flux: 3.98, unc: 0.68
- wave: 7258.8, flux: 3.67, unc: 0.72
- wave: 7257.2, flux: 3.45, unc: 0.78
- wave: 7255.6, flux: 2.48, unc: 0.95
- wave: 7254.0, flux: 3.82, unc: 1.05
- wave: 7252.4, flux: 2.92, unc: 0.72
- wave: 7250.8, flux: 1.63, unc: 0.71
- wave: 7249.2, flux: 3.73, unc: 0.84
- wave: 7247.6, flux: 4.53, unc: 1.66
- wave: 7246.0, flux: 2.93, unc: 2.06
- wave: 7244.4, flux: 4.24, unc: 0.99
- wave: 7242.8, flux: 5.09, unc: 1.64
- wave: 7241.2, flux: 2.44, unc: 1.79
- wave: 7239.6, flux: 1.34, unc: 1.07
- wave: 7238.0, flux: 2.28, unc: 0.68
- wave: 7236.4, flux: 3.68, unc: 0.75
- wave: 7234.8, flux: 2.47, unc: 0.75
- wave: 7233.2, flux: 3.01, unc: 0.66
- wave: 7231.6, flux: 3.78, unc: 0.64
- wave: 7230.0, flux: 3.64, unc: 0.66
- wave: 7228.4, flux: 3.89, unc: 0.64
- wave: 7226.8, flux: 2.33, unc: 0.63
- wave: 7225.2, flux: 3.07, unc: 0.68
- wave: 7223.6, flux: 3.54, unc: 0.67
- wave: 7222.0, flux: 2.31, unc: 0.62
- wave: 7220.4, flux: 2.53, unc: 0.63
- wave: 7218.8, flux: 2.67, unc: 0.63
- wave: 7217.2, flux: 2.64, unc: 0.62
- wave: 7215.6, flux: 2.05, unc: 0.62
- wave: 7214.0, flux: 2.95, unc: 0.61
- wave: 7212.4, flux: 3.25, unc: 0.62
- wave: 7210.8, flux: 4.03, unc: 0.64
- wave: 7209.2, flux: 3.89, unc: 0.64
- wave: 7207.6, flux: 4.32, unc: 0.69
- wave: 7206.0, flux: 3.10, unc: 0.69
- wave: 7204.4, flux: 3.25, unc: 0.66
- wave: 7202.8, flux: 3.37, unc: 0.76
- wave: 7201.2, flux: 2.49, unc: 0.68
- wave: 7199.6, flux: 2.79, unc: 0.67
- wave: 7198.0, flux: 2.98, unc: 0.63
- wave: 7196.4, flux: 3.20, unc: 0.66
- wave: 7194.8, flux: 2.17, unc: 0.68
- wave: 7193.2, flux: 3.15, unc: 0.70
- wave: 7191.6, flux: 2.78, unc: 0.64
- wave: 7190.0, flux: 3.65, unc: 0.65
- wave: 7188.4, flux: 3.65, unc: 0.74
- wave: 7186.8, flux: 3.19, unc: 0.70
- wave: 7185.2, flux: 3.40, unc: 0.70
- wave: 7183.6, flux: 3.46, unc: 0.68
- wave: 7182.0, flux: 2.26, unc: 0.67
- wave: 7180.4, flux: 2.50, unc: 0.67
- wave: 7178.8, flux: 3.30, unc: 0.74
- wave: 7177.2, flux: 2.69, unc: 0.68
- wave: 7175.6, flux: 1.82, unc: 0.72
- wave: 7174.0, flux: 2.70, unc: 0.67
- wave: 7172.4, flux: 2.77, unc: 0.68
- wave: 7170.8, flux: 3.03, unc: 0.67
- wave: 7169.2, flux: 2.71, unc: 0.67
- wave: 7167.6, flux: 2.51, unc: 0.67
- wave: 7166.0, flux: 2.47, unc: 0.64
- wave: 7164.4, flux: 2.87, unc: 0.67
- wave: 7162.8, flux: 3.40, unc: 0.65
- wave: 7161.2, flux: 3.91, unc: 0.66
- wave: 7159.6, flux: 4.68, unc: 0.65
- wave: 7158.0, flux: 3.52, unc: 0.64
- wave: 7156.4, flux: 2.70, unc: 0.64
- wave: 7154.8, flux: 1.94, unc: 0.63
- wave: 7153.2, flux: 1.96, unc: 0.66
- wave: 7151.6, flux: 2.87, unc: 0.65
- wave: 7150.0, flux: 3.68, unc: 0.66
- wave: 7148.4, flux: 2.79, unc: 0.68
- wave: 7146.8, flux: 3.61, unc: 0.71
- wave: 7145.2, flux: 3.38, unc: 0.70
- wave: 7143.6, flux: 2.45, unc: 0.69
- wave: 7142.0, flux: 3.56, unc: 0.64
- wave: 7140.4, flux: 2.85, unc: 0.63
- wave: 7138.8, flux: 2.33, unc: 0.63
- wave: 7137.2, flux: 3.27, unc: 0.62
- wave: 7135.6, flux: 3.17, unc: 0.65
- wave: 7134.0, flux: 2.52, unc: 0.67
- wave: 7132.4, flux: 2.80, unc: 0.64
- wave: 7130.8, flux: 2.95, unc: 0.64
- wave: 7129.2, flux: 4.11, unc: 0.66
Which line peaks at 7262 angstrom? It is [S II]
